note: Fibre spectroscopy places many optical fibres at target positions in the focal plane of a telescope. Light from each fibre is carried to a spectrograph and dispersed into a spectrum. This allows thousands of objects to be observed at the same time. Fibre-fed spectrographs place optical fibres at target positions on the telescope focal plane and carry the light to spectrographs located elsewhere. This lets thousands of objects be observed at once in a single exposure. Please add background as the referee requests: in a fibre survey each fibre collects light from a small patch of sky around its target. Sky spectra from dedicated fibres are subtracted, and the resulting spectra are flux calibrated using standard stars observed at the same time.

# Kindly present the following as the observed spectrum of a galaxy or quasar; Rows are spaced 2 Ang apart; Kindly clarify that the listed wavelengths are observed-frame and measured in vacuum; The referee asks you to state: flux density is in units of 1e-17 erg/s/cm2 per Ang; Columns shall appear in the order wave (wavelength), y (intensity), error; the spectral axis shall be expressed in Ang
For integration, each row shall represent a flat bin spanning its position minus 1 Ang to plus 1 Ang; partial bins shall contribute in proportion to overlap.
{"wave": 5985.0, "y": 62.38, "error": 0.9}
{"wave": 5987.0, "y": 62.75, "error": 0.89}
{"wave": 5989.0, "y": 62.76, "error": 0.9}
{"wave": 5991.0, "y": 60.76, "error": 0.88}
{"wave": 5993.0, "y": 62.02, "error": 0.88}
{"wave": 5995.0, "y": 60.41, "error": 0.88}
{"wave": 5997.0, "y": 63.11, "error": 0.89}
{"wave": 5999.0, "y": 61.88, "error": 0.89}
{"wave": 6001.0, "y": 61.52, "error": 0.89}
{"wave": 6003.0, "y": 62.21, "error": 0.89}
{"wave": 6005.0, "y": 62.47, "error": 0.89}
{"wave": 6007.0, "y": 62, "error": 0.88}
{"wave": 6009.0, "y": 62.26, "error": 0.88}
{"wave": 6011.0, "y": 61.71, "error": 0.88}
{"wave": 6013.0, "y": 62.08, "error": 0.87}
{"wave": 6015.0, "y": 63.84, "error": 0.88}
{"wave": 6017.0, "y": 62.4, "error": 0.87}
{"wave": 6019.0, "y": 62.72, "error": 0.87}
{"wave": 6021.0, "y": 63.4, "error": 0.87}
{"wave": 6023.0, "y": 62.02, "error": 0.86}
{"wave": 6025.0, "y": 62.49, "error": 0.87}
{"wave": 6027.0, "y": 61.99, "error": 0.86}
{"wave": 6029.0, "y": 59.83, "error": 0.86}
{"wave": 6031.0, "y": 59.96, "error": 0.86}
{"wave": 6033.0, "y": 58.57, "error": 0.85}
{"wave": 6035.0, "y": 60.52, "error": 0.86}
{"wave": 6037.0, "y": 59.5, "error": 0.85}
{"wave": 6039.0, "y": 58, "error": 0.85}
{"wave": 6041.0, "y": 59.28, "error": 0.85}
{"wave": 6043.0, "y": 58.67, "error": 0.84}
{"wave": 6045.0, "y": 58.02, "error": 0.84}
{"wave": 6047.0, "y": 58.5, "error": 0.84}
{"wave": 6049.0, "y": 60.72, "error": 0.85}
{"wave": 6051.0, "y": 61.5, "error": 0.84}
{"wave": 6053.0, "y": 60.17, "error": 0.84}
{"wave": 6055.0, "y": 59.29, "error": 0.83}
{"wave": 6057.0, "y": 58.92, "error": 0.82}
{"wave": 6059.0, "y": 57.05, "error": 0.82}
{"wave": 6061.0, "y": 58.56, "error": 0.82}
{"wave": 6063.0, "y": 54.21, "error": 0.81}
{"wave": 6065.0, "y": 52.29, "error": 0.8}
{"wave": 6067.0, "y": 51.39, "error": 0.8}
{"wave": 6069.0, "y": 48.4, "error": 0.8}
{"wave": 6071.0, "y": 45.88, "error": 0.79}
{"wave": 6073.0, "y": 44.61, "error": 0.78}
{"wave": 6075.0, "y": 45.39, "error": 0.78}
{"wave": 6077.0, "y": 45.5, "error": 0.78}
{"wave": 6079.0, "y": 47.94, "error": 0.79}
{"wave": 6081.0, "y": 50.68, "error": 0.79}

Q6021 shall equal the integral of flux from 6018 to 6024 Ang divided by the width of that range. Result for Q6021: 62.7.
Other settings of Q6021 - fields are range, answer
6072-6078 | 45.2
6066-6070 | 49.9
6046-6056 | 60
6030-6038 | 59.6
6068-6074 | 46.3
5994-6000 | 61.8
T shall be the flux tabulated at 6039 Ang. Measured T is 58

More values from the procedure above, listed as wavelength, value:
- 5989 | 62.76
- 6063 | 54.21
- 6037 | 59.5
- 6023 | 62.02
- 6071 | 45.88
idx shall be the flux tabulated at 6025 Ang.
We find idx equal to 62.49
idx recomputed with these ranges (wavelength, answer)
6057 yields 58.92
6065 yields 52.29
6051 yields 61.5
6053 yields 60.17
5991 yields 60.76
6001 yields 61.52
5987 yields 62.75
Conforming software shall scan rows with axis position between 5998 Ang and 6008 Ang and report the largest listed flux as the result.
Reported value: 62.47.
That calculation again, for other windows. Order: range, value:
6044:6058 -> 61.5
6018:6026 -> 63.4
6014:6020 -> 63.84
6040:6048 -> 59.28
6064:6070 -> 52.29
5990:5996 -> 62.02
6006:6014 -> 62.26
